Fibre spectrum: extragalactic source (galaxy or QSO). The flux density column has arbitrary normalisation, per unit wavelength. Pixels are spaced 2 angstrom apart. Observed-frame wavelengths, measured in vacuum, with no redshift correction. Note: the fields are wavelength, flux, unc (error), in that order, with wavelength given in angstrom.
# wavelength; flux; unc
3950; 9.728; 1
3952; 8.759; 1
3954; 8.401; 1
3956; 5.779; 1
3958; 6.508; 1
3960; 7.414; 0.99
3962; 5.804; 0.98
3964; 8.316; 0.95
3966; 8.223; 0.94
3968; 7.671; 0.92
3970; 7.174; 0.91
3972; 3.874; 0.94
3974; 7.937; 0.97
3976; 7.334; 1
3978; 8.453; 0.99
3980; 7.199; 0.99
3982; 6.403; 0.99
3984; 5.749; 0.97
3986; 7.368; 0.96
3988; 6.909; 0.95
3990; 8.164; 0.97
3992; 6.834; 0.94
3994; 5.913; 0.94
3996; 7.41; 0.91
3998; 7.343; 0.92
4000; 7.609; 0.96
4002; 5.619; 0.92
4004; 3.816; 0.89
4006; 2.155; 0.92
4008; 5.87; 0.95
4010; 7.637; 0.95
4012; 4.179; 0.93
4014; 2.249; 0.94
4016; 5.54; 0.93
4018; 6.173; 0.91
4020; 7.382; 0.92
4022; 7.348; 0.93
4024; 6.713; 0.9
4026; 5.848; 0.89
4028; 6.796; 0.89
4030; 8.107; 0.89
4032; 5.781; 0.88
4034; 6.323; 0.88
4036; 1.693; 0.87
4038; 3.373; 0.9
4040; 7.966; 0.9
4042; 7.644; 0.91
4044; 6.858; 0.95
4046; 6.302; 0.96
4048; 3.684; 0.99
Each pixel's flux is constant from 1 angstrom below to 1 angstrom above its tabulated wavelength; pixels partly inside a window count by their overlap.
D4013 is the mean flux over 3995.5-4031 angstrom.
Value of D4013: 5.97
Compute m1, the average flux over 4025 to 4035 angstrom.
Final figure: 6.57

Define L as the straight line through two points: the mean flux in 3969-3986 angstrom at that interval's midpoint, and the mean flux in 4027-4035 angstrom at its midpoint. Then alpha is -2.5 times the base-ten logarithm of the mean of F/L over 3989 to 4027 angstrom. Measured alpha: 0.13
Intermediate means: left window 6.8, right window 6.75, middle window 5.99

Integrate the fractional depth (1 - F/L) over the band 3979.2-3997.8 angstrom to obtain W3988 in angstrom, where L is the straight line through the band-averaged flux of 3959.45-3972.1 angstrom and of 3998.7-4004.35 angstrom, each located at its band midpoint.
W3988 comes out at -1.5 angstrom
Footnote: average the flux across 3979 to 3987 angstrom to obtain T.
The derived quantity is 6.68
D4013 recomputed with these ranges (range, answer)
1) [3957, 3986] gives 7.02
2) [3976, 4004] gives 6.9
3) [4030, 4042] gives 5.5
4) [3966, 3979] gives 7.16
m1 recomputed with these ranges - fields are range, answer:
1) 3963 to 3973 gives 7.05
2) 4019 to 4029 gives 6.82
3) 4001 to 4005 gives 4.72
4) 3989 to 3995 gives 6.97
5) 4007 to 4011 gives 6.75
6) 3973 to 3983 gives 7.47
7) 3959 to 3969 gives 7.49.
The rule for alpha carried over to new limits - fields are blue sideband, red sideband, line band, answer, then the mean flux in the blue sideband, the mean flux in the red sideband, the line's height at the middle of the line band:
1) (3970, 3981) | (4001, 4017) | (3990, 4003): -0.244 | 6.98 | 4.63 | 5.51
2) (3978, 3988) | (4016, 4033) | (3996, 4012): 0.184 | 6.88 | 6.7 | 6.79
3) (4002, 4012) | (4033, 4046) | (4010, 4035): -0.157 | 4.88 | 5.69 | 5.27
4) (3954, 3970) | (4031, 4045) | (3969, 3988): 0.003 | 7.19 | 5.66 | 6.86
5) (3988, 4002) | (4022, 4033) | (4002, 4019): 0.404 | 7.08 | 6.71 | 6.9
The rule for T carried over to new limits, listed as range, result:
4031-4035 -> 6.05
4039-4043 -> 7.8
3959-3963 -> 6.61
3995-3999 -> 7.38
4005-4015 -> 4.42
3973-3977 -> 7.64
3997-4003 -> 6.86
